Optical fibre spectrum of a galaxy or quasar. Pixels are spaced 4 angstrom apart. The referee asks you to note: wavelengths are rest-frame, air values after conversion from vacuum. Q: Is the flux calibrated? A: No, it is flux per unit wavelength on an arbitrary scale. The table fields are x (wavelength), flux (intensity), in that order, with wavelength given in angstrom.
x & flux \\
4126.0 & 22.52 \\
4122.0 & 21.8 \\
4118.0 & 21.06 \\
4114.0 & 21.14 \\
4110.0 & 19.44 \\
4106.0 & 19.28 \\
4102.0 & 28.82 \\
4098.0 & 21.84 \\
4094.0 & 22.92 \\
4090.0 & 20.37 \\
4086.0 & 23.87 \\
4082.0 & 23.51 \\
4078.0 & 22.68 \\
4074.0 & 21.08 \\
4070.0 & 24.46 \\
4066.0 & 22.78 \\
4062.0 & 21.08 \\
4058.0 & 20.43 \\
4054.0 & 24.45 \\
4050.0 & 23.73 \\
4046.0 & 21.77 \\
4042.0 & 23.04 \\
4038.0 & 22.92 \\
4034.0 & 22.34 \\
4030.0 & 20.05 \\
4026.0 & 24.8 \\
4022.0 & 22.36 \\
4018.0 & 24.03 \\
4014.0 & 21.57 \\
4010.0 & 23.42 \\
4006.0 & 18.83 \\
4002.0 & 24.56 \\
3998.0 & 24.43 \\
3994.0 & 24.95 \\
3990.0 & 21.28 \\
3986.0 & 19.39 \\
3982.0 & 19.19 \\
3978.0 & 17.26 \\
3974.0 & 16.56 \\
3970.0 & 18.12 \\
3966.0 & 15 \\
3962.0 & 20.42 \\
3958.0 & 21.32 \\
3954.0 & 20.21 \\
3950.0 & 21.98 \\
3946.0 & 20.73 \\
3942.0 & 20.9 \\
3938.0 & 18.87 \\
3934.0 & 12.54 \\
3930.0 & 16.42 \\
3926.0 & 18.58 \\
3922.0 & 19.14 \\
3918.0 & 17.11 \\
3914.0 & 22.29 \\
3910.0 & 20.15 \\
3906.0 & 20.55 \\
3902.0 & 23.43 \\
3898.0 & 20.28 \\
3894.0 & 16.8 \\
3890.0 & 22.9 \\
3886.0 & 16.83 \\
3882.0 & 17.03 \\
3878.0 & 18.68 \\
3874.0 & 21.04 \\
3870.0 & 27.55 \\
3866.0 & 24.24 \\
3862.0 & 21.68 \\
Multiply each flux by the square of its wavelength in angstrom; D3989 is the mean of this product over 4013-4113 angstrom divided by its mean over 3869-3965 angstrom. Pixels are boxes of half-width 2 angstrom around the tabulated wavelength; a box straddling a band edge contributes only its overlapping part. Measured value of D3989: 1.2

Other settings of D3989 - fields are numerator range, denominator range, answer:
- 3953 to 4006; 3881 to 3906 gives 1.07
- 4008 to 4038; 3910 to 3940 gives 1.32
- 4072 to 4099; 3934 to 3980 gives 1.26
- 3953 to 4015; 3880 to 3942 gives 1.12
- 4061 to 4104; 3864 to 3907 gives 1.22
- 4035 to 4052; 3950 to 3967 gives 1.20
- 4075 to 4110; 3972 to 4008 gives 1.15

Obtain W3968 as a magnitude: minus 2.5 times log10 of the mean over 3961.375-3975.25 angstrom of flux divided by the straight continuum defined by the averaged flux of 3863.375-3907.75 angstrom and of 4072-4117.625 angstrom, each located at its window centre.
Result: 0.232 mag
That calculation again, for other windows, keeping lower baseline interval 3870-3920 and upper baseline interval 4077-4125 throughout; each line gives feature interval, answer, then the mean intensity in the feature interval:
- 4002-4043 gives -0.05 mag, 22.4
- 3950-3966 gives 0.03 mag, 20.1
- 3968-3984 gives 0.18 mag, 17.8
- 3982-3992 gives 0.05 mag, 20.1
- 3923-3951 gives 0.11 mag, 18.5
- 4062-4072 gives -0.06 mag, 23.1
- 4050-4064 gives -0.02 mag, 22.2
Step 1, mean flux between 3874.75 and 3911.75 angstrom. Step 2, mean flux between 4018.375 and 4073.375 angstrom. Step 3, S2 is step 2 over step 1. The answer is 1.15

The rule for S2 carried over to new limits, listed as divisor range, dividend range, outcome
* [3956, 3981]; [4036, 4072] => 1.25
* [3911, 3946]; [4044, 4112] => 1.22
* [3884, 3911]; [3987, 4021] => 1.13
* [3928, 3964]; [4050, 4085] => 1.18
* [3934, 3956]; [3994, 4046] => 1.15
